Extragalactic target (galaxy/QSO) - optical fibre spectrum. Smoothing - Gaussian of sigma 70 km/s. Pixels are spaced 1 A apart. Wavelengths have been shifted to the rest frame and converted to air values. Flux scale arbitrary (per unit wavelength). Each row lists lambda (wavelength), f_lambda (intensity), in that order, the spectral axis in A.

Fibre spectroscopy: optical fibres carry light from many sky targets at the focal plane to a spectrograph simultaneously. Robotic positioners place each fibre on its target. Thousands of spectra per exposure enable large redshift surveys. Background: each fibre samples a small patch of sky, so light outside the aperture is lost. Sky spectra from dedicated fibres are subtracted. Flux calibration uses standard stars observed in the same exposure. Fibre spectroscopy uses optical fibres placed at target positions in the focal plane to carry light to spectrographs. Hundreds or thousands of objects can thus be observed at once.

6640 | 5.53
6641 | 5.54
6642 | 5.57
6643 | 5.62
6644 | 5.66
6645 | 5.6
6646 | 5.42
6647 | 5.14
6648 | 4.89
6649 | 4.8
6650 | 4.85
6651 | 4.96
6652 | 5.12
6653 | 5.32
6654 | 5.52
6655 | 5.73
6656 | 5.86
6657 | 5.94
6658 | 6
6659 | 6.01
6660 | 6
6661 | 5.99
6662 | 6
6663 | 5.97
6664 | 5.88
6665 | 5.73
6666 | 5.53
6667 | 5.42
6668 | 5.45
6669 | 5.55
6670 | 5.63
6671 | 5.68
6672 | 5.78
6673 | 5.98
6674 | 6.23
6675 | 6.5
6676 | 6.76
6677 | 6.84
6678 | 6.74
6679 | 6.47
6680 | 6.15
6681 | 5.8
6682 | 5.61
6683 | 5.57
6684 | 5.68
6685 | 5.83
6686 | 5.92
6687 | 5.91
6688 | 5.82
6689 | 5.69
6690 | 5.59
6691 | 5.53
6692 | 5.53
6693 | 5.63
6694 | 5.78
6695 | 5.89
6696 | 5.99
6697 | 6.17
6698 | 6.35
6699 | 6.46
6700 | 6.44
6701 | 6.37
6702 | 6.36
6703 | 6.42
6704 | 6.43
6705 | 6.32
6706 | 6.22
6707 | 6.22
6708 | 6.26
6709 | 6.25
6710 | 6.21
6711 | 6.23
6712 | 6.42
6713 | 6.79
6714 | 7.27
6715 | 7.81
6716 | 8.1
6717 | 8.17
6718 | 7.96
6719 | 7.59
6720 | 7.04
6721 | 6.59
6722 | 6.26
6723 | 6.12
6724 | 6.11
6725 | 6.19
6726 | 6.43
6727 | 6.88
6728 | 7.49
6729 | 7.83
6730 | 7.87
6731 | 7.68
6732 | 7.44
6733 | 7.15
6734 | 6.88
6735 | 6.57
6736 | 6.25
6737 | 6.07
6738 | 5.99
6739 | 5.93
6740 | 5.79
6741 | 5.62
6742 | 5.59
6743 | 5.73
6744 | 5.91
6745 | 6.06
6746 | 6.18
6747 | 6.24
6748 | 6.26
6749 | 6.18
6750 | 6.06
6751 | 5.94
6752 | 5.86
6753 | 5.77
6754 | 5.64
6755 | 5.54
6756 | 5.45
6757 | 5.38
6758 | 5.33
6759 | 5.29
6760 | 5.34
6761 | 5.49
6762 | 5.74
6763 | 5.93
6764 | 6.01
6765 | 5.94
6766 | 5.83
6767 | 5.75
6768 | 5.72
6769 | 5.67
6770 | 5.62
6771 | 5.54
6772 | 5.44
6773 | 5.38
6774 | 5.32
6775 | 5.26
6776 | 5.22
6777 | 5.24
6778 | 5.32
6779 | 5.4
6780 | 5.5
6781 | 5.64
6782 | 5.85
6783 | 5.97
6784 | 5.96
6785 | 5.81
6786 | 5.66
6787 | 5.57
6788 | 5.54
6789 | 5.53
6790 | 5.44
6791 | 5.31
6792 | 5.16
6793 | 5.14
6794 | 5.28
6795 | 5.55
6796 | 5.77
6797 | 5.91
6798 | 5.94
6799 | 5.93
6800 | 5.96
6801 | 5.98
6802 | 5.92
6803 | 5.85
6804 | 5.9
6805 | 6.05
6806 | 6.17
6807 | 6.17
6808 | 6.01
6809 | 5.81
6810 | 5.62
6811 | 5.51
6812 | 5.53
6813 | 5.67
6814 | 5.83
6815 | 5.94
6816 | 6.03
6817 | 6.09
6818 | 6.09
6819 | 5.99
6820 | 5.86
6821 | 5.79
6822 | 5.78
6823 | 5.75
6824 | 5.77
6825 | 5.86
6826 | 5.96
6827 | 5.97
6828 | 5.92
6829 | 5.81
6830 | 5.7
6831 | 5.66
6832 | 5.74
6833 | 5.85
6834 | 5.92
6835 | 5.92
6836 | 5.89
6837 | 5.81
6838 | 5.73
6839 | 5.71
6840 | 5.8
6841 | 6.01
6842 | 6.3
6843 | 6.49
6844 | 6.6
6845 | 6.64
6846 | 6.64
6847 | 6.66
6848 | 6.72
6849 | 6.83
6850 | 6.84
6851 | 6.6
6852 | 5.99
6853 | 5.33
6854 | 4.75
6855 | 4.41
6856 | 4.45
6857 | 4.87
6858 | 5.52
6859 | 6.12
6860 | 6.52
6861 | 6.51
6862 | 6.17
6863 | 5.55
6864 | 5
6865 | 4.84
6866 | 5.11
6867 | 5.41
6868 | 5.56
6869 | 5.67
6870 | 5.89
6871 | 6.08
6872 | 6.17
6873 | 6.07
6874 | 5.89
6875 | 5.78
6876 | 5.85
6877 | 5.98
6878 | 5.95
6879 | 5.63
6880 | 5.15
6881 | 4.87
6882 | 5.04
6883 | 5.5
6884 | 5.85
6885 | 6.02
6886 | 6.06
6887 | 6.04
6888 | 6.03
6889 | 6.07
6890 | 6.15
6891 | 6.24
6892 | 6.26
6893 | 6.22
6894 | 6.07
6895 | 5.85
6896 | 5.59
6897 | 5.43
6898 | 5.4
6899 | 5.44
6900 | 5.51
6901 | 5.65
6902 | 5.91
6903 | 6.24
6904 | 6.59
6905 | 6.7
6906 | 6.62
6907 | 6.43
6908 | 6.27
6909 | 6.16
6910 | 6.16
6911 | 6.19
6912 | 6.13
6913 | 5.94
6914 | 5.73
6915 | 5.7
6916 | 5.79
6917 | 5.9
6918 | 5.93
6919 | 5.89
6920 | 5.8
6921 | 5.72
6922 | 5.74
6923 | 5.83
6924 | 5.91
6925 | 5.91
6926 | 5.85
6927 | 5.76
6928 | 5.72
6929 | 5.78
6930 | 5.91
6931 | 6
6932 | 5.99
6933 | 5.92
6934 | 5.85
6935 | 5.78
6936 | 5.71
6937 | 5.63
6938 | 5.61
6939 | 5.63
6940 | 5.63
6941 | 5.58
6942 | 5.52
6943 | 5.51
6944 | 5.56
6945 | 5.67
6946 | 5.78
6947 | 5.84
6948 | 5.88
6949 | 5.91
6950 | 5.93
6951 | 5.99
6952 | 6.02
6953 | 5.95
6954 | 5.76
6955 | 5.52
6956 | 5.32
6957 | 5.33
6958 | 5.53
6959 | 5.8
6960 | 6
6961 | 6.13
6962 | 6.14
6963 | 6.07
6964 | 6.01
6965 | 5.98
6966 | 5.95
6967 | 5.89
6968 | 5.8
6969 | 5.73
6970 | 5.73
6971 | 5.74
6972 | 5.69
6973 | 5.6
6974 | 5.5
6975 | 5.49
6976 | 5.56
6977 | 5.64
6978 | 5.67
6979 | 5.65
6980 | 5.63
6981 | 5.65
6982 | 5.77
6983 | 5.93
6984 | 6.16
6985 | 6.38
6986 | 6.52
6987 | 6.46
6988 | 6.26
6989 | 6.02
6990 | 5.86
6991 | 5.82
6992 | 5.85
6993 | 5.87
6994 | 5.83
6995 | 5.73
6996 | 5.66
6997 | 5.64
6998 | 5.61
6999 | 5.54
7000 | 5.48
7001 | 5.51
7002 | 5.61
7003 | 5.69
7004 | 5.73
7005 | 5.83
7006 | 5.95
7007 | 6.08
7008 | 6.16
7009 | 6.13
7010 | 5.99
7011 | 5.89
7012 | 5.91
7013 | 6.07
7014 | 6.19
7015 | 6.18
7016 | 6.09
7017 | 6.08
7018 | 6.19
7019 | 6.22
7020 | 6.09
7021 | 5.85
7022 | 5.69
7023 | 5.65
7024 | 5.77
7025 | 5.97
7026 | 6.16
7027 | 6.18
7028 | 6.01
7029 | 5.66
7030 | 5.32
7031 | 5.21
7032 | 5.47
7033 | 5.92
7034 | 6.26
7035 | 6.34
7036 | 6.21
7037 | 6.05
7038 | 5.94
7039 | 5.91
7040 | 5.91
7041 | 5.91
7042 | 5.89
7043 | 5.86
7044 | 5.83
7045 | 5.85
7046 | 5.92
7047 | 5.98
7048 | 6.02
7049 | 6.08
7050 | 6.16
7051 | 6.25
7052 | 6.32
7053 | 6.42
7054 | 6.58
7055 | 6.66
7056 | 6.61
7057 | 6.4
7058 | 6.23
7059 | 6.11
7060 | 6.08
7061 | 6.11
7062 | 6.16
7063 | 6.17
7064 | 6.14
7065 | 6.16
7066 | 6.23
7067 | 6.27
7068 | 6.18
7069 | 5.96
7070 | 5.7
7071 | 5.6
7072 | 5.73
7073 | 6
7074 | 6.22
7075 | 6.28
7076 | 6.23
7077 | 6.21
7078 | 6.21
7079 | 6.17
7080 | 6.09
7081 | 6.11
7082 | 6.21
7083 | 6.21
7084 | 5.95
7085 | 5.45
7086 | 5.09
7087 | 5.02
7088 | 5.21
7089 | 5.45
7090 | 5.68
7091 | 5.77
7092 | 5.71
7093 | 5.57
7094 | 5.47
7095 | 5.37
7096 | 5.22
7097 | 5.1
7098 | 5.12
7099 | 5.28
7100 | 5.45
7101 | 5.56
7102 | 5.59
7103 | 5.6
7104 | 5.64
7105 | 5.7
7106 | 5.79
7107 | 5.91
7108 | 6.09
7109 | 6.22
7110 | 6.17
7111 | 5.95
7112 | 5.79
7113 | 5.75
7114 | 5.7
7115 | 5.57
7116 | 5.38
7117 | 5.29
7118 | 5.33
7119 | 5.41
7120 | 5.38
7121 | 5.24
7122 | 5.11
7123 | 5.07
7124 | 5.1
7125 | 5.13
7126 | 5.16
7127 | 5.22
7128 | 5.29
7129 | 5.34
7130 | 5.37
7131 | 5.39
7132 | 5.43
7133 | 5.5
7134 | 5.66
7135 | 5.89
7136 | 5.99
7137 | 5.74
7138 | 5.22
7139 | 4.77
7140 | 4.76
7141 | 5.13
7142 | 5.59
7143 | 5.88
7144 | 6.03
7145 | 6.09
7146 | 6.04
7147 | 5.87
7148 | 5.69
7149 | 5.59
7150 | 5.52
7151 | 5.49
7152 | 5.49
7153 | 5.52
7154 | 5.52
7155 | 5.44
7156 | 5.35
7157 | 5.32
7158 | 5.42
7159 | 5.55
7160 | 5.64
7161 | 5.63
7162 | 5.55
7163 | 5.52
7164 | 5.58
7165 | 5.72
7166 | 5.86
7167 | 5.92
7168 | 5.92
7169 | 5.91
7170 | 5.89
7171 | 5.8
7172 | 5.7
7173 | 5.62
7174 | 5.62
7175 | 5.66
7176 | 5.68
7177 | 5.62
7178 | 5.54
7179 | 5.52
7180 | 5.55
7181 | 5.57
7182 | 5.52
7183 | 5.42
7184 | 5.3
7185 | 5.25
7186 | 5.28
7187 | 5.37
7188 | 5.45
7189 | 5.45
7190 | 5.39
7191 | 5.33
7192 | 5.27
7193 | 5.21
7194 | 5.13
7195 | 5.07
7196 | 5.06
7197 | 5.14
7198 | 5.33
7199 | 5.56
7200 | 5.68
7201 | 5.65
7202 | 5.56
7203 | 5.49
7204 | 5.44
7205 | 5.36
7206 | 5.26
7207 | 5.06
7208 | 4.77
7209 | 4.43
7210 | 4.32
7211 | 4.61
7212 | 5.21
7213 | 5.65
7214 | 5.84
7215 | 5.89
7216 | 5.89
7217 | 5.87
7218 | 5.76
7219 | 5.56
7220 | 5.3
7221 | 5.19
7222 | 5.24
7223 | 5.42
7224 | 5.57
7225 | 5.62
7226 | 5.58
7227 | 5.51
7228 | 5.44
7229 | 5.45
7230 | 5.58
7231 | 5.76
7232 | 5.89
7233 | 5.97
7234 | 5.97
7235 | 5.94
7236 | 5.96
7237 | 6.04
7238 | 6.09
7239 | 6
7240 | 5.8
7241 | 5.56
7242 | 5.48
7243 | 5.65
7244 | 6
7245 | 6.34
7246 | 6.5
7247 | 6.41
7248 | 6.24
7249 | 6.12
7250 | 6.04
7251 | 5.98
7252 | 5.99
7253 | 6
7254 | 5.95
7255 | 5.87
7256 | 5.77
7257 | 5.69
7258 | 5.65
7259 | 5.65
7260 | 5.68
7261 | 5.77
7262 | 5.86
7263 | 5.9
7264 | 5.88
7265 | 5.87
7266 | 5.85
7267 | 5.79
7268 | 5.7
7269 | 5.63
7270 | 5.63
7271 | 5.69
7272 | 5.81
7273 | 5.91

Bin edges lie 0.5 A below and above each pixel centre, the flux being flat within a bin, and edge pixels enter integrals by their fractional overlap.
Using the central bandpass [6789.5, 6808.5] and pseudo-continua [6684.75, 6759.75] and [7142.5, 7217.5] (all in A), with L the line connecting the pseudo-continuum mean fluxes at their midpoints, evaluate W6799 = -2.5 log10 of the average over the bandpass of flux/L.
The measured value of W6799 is 0.08 mag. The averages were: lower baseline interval 6.33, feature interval 5.76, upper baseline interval 5.5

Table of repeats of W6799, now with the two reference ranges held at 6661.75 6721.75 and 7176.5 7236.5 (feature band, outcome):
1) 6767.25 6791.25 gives 0.10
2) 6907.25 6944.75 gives 0.01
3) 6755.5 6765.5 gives 0.10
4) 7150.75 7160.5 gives 0.01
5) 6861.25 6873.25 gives 0.06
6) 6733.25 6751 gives 0.01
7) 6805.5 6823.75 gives 0.03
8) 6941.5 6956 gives 0.02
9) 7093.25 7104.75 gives 0.04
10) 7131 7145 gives 0.00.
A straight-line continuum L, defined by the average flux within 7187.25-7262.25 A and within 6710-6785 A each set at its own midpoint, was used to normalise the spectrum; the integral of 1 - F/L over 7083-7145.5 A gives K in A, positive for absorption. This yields 2.5 A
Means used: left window 6.17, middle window 5.5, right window 5.6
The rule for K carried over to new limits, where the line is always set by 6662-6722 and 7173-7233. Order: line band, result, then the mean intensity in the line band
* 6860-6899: 1.13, 5.77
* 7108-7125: 0.07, 5.53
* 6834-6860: 0.16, 5.96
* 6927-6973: 0.32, 5.78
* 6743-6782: 2.92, 5.67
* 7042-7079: -3.19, 6.13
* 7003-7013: -0.39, 5.96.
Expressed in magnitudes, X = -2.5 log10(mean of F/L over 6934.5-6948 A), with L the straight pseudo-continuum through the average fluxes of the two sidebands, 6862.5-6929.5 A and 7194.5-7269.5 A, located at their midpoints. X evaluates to 0.03 mag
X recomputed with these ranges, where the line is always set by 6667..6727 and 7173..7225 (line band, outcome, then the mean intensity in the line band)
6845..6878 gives 0.03 mag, 5.82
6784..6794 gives 0.12 mag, 5.48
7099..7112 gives -0.04 mag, 5.79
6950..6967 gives -0.01 mag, 5.85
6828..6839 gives 0.04 mag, 5.8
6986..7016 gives -0.03 mag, 5.9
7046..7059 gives -0.12 mag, 6.29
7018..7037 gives -0.04 mag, 5.9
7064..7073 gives -0.07 mag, 5.99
